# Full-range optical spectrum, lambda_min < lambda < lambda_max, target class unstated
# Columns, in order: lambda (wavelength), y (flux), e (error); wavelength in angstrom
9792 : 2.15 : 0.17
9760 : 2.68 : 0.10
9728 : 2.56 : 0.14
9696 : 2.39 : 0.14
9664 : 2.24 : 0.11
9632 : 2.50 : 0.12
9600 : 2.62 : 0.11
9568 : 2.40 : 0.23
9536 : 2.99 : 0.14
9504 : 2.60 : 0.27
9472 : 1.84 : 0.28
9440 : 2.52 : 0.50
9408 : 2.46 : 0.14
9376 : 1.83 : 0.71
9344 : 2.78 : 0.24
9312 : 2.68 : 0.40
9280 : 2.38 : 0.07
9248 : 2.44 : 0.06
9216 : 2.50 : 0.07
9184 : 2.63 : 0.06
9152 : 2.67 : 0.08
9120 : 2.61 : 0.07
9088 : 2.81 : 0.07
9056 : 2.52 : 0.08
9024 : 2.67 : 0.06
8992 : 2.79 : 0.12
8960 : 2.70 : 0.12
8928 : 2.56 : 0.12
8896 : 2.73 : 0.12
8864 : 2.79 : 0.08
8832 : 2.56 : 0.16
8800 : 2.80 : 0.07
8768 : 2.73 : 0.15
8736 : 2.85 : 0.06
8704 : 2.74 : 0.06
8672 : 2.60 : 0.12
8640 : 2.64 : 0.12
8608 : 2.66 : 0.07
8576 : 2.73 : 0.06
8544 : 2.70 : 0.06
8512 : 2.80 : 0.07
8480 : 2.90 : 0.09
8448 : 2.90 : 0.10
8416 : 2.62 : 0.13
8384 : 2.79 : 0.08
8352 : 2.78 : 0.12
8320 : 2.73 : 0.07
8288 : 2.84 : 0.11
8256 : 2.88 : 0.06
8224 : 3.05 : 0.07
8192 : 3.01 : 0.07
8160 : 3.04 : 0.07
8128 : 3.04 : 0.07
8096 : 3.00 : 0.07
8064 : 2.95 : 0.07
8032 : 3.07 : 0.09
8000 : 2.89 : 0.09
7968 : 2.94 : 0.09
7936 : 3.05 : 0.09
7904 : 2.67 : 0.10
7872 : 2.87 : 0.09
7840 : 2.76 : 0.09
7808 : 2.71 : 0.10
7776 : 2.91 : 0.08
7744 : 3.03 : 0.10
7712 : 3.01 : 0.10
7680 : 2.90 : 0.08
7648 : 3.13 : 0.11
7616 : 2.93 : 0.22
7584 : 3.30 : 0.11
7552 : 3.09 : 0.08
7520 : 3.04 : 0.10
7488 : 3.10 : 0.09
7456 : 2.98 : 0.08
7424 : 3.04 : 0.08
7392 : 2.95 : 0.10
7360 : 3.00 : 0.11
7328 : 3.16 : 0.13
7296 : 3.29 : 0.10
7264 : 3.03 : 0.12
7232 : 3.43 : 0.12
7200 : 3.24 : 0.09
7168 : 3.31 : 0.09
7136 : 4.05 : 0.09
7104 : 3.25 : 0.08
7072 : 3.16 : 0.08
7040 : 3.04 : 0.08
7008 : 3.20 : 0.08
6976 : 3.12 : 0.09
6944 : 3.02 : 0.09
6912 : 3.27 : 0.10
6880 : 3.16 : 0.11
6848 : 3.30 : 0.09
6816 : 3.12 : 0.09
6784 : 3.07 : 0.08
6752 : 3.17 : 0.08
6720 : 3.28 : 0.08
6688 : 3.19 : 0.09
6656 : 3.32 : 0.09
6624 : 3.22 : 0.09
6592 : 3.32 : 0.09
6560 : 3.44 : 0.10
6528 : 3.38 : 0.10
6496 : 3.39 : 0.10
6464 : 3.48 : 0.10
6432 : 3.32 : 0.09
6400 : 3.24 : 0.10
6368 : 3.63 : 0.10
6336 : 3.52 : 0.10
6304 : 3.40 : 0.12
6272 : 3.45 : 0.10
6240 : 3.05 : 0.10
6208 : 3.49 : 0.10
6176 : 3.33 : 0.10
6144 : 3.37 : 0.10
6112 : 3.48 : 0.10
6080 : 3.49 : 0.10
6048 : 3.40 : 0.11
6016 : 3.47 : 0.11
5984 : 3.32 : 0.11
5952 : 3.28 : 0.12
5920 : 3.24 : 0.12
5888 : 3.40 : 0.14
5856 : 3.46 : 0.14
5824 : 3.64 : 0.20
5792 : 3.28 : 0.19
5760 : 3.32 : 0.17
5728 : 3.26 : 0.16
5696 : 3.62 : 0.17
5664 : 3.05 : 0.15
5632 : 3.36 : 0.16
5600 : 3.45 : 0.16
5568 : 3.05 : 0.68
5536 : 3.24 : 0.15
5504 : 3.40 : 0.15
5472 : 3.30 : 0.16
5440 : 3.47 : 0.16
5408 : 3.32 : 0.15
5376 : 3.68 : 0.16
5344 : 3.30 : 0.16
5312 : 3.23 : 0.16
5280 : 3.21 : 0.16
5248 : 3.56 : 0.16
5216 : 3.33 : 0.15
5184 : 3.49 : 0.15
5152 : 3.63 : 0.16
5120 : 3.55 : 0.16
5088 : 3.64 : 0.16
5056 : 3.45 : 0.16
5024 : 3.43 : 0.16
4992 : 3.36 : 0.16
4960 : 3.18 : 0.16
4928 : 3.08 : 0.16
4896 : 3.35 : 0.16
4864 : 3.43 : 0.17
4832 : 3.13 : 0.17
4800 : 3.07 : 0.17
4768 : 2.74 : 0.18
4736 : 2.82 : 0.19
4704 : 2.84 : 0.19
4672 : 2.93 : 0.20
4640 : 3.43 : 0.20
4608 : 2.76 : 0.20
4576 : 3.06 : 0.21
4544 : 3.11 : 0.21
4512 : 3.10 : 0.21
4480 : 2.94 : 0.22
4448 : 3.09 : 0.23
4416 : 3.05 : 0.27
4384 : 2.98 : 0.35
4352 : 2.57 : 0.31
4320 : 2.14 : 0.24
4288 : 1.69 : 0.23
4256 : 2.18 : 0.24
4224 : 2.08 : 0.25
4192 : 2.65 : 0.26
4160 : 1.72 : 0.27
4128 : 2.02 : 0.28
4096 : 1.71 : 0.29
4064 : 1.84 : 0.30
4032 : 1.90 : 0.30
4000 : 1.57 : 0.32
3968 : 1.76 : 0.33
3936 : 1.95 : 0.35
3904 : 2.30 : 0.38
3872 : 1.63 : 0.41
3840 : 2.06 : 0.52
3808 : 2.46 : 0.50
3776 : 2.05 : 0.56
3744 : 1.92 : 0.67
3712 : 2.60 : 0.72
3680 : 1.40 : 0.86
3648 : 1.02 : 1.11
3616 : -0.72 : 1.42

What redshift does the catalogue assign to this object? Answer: 0.086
